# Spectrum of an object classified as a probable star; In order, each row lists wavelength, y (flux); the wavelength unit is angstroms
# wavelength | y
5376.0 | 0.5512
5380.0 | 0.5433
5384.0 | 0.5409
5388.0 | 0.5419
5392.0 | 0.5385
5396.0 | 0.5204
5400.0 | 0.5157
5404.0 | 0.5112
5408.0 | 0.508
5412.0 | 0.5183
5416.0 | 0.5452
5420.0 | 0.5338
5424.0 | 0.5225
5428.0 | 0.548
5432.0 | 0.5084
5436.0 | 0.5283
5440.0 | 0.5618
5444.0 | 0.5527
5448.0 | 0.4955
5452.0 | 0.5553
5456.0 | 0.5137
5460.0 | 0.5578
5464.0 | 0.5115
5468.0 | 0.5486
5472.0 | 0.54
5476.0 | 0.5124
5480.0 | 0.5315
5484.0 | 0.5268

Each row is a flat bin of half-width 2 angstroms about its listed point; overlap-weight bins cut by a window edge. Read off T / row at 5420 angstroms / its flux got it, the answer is 0.5338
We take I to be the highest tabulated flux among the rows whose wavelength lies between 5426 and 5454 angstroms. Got 0.5618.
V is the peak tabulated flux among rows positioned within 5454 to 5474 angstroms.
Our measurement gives 0.5578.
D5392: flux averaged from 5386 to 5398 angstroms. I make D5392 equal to 0.534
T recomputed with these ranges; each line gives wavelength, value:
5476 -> 0.5124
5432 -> 0.5084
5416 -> 0.5452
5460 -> 0.5578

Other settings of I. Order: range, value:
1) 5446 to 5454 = 0.5553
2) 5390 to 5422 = 0.5452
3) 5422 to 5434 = 0.548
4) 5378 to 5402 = 0.5433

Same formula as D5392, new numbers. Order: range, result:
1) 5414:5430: 0.537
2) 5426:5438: 0.528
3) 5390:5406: 0.521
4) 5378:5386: 0.542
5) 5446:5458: 0.521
